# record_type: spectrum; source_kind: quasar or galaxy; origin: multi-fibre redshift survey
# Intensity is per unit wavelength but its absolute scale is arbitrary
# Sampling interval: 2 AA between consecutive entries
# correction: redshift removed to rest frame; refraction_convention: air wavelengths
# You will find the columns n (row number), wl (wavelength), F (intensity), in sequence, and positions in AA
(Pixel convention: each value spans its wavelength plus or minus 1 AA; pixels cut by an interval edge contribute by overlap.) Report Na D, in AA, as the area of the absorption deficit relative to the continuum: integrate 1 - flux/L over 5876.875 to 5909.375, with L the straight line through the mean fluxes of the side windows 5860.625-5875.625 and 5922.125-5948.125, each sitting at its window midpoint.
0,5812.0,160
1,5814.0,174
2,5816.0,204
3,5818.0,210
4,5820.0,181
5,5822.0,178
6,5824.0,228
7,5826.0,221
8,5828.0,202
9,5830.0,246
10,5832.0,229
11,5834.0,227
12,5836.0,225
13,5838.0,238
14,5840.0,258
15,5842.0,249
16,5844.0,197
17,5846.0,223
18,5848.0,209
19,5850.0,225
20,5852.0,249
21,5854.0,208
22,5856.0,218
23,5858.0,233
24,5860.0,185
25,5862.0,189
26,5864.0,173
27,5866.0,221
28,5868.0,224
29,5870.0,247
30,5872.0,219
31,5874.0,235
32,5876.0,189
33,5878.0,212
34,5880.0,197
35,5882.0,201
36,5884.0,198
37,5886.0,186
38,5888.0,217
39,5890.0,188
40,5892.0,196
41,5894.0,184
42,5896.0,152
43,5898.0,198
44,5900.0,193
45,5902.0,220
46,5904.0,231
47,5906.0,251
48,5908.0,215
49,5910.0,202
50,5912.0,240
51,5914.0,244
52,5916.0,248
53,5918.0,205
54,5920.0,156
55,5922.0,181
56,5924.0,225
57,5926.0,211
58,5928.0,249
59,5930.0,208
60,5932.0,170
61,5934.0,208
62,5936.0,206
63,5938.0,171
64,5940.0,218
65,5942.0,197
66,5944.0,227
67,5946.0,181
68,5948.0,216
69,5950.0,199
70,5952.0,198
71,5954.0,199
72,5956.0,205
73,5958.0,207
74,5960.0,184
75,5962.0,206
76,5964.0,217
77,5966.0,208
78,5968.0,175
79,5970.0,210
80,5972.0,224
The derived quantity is 1.26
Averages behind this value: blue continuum 214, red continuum 206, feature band 202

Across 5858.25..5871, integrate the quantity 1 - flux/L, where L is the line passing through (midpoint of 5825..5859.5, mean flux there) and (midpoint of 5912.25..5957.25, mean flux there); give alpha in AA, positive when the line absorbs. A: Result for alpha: 0.77 AA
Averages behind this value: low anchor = 226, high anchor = 206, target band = 208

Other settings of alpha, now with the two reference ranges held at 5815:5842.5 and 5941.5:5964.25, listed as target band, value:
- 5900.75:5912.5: -0.89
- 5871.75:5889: 0.63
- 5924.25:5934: -0.21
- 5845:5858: -0.33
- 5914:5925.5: 0.03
